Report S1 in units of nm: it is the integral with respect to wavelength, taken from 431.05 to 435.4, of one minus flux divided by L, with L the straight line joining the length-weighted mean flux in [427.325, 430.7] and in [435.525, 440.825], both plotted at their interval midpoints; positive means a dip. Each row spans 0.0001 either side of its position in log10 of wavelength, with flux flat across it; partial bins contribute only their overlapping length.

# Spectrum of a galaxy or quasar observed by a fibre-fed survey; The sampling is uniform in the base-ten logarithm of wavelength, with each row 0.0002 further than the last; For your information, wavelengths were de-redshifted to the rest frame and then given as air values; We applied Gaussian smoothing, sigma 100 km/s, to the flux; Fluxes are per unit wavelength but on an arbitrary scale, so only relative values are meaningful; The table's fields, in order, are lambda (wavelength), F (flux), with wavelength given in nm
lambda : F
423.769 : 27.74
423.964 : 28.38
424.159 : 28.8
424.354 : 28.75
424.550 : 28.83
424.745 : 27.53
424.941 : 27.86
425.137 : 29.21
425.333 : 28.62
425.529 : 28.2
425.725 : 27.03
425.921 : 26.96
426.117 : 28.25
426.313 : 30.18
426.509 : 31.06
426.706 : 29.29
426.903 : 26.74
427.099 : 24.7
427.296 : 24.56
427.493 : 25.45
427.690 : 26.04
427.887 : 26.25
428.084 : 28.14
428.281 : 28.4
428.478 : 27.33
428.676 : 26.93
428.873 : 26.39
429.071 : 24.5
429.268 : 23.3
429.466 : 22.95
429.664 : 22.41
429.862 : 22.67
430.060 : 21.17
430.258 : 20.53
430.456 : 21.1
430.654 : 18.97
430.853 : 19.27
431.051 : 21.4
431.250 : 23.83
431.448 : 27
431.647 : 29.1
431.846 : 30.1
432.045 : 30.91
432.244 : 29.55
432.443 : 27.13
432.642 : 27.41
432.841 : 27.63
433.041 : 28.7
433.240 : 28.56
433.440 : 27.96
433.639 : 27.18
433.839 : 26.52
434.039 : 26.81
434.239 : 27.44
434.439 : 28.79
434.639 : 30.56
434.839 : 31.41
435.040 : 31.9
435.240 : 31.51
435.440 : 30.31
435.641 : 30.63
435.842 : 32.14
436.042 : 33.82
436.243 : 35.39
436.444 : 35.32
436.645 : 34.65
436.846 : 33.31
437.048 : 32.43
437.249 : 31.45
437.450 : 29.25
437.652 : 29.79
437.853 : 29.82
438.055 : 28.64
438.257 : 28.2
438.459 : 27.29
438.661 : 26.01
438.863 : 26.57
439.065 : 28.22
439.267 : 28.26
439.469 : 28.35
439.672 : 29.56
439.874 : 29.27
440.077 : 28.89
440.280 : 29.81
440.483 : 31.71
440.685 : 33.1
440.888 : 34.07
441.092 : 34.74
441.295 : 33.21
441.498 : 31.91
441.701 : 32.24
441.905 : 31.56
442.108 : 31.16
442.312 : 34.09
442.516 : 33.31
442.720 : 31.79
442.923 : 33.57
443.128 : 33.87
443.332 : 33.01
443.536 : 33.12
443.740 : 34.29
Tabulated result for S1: -0.20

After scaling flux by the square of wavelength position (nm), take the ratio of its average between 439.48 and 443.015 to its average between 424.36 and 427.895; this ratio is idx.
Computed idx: 1.24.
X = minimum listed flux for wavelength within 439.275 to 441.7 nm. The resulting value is 28.35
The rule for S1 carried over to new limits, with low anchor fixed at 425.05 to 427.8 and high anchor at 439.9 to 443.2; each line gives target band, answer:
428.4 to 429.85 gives 0.19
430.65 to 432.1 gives 0.19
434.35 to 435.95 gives -0.03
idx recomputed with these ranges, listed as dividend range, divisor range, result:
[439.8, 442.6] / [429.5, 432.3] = 1.40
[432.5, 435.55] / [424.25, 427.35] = 1.07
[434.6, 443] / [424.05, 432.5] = 1.25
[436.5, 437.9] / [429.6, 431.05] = 1.57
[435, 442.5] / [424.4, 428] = 1.19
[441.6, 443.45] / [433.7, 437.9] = 1.09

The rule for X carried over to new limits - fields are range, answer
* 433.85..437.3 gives 26.81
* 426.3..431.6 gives 18.97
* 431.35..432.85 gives 27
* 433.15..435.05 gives 26.52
